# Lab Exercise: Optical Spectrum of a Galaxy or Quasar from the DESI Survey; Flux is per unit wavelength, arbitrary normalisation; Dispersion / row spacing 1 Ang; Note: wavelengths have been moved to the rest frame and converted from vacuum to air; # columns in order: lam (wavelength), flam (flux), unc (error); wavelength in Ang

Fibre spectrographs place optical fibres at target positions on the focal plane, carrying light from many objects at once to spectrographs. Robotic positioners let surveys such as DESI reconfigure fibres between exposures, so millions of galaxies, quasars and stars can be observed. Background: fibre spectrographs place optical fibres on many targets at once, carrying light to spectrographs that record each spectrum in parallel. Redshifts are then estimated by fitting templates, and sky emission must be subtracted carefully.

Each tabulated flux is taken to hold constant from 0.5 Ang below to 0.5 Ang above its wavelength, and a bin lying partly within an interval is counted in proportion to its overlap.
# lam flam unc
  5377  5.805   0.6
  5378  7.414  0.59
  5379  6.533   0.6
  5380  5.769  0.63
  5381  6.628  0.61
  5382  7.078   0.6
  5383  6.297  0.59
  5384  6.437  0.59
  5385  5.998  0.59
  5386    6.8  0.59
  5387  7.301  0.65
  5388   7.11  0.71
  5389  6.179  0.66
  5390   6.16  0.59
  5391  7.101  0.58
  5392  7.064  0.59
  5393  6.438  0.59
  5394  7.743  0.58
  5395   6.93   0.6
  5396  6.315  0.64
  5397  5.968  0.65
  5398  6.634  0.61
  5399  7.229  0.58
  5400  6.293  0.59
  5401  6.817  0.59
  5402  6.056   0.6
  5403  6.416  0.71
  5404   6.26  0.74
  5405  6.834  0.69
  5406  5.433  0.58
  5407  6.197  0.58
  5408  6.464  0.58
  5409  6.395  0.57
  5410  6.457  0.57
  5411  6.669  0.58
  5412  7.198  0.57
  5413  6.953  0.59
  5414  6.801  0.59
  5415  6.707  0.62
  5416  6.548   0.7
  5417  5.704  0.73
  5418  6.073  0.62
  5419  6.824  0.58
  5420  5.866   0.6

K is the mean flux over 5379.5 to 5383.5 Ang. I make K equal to 6.44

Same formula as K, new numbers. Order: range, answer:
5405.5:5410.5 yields 6.19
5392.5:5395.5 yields 7.04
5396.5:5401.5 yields 6.59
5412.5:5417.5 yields 6.54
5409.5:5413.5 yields 6.82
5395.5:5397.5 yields 6.14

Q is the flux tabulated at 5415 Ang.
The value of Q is 6.707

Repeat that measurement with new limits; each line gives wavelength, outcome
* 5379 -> 6.533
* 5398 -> 6.634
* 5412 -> 7.198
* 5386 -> 6.8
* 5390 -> 6.16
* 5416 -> 6.548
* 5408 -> 6.464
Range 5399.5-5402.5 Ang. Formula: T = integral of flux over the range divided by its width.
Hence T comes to 6.39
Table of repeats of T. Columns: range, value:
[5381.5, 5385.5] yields 6.45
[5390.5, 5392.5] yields 7.08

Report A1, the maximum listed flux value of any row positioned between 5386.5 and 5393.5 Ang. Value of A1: 7.301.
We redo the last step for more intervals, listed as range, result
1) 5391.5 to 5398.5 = 7.743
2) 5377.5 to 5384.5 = 7.414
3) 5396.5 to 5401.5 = 7.229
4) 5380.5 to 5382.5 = 7.078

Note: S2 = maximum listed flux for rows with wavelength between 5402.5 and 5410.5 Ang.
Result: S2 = 6.834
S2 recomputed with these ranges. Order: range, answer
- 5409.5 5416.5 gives 7.198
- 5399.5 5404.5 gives 6.817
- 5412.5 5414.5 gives 6.953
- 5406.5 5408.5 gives 6.464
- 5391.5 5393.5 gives 7.064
